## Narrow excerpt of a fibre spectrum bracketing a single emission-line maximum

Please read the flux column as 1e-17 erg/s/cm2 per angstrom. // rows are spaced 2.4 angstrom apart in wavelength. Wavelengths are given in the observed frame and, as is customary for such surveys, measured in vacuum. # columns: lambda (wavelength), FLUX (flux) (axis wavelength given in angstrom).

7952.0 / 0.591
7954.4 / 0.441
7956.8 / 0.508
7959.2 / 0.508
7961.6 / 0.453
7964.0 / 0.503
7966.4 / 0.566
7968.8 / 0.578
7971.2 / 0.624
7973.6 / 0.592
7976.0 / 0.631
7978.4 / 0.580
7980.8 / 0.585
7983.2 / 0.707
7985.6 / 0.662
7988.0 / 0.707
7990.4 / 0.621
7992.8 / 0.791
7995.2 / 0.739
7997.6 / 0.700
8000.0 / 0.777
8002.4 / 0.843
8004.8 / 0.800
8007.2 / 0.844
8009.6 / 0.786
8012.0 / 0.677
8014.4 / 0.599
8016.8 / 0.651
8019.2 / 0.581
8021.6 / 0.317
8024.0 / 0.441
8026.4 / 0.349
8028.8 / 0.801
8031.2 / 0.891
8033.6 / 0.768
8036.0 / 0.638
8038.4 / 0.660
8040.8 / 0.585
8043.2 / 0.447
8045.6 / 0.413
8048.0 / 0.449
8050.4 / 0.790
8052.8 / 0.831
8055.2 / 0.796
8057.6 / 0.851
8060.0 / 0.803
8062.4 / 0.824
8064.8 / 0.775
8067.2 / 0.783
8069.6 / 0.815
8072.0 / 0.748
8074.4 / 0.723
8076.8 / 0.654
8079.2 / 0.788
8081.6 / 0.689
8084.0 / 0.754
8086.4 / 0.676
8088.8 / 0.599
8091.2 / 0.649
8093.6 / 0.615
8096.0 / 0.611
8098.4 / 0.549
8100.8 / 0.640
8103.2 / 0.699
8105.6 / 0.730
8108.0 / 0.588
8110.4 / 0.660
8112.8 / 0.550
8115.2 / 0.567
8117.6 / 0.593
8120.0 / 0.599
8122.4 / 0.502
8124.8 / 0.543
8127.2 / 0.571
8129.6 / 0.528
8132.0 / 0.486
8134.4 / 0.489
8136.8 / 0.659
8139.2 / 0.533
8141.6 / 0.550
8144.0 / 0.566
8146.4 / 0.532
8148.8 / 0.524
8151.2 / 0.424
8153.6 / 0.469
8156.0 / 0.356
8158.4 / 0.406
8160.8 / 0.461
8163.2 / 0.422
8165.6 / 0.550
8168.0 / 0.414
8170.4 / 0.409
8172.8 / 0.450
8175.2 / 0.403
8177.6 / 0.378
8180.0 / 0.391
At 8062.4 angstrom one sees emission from Mg II 2798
